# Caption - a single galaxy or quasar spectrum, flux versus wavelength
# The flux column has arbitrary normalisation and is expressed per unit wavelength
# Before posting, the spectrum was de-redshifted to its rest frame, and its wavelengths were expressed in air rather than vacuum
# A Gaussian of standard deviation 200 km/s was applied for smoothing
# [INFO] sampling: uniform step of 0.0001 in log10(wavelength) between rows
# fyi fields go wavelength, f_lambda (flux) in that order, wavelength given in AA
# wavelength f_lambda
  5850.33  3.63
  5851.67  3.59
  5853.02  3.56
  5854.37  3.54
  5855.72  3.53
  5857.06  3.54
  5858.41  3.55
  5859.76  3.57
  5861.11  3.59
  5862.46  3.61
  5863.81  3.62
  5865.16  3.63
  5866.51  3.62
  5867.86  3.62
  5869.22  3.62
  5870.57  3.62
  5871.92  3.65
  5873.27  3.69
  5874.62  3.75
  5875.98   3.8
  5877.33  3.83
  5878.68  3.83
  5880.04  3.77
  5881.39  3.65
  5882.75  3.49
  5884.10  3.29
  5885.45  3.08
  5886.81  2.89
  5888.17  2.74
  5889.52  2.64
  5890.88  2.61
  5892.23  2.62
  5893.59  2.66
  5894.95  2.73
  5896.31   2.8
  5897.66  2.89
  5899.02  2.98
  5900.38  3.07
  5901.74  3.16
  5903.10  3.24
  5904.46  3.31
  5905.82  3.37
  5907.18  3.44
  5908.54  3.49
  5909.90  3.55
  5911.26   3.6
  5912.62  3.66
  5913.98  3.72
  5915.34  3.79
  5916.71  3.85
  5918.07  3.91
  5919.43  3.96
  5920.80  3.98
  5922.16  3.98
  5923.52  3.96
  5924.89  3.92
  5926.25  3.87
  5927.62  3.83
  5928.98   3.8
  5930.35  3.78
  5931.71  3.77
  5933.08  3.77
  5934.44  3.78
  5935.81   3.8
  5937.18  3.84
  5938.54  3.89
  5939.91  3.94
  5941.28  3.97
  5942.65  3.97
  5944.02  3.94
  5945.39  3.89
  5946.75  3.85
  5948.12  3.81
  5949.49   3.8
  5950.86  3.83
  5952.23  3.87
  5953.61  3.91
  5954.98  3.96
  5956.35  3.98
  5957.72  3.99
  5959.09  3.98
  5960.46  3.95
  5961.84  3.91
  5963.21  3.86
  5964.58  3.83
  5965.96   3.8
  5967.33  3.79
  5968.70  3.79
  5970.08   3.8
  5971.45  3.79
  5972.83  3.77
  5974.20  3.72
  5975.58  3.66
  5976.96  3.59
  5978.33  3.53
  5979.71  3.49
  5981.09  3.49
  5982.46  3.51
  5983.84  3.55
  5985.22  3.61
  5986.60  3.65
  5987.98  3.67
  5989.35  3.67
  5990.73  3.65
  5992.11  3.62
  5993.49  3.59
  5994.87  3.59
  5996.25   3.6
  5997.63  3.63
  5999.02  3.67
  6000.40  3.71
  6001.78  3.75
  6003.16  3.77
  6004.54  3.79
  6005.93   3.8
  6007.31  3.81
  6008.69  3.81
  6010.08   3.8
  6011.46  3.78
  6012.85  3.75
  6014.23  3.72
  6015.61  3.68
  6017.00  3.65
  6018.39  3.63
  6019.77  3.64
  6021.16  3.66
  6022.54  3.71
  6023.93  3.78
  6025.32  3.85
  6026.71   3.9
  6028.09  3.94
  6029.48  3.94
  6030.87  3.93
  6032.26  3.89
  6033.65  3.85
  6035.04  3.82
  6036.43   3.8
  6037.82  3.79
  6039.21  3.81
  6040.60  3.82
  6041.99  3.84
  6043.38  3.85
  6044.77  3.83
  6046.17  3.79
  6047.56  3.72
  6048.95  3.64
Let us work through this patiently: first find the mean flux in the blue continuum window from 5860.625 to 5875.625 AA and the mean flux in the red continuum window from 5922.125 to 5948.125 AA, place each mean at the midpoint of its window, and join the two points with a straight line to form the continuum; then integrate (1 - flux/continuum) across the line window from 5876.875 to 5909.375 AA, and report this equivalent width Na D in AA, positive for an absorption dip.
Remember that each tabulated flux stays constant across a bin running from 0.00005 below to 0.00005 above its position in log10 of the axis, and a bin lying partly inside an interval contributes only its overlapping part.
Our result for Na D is 5.0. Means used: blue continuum 3.64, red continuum 3.87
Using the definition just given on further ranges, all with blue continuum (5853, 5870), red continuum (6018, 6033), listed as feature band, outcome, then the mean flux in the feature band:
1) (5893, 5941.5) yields 1.06 AA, 3.58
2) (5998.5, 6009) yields 0.05 AA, 3.77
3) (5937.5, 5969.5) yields -1.54 AA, 3.89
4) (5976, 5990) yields 0.65 AA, 3.58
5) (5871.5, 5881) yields -0.41 AA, 3.76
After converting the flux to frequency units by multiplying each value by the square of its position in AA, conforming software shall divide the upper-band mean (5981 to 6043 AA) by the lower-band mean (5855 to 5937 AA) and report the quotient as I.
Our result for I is 1.11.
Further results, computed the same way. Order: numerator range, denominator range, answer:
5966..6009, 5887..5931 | 1.11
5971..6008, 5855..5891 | 1.09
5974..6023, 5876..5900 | 1.22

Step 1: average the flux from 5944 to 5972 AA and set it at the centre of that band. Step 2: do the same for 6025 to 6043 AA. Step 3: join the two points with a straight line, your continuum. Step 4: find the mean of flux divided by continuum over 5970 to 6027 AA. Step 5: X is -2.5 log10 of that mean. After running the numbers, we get 0.05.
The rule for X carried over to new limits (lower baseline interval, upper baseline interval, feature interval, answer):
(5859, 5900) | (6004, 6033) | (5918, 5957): -0.11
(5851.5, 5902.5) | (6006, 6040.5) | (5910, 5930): -0.11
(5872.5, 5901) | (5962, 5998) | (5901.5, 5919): -0.08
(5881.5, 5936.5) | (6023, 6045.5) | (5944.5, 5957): -0.09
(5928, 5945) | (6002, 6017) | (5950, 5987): 0.01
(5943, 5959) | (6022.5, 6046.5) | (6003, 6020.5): 0.03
